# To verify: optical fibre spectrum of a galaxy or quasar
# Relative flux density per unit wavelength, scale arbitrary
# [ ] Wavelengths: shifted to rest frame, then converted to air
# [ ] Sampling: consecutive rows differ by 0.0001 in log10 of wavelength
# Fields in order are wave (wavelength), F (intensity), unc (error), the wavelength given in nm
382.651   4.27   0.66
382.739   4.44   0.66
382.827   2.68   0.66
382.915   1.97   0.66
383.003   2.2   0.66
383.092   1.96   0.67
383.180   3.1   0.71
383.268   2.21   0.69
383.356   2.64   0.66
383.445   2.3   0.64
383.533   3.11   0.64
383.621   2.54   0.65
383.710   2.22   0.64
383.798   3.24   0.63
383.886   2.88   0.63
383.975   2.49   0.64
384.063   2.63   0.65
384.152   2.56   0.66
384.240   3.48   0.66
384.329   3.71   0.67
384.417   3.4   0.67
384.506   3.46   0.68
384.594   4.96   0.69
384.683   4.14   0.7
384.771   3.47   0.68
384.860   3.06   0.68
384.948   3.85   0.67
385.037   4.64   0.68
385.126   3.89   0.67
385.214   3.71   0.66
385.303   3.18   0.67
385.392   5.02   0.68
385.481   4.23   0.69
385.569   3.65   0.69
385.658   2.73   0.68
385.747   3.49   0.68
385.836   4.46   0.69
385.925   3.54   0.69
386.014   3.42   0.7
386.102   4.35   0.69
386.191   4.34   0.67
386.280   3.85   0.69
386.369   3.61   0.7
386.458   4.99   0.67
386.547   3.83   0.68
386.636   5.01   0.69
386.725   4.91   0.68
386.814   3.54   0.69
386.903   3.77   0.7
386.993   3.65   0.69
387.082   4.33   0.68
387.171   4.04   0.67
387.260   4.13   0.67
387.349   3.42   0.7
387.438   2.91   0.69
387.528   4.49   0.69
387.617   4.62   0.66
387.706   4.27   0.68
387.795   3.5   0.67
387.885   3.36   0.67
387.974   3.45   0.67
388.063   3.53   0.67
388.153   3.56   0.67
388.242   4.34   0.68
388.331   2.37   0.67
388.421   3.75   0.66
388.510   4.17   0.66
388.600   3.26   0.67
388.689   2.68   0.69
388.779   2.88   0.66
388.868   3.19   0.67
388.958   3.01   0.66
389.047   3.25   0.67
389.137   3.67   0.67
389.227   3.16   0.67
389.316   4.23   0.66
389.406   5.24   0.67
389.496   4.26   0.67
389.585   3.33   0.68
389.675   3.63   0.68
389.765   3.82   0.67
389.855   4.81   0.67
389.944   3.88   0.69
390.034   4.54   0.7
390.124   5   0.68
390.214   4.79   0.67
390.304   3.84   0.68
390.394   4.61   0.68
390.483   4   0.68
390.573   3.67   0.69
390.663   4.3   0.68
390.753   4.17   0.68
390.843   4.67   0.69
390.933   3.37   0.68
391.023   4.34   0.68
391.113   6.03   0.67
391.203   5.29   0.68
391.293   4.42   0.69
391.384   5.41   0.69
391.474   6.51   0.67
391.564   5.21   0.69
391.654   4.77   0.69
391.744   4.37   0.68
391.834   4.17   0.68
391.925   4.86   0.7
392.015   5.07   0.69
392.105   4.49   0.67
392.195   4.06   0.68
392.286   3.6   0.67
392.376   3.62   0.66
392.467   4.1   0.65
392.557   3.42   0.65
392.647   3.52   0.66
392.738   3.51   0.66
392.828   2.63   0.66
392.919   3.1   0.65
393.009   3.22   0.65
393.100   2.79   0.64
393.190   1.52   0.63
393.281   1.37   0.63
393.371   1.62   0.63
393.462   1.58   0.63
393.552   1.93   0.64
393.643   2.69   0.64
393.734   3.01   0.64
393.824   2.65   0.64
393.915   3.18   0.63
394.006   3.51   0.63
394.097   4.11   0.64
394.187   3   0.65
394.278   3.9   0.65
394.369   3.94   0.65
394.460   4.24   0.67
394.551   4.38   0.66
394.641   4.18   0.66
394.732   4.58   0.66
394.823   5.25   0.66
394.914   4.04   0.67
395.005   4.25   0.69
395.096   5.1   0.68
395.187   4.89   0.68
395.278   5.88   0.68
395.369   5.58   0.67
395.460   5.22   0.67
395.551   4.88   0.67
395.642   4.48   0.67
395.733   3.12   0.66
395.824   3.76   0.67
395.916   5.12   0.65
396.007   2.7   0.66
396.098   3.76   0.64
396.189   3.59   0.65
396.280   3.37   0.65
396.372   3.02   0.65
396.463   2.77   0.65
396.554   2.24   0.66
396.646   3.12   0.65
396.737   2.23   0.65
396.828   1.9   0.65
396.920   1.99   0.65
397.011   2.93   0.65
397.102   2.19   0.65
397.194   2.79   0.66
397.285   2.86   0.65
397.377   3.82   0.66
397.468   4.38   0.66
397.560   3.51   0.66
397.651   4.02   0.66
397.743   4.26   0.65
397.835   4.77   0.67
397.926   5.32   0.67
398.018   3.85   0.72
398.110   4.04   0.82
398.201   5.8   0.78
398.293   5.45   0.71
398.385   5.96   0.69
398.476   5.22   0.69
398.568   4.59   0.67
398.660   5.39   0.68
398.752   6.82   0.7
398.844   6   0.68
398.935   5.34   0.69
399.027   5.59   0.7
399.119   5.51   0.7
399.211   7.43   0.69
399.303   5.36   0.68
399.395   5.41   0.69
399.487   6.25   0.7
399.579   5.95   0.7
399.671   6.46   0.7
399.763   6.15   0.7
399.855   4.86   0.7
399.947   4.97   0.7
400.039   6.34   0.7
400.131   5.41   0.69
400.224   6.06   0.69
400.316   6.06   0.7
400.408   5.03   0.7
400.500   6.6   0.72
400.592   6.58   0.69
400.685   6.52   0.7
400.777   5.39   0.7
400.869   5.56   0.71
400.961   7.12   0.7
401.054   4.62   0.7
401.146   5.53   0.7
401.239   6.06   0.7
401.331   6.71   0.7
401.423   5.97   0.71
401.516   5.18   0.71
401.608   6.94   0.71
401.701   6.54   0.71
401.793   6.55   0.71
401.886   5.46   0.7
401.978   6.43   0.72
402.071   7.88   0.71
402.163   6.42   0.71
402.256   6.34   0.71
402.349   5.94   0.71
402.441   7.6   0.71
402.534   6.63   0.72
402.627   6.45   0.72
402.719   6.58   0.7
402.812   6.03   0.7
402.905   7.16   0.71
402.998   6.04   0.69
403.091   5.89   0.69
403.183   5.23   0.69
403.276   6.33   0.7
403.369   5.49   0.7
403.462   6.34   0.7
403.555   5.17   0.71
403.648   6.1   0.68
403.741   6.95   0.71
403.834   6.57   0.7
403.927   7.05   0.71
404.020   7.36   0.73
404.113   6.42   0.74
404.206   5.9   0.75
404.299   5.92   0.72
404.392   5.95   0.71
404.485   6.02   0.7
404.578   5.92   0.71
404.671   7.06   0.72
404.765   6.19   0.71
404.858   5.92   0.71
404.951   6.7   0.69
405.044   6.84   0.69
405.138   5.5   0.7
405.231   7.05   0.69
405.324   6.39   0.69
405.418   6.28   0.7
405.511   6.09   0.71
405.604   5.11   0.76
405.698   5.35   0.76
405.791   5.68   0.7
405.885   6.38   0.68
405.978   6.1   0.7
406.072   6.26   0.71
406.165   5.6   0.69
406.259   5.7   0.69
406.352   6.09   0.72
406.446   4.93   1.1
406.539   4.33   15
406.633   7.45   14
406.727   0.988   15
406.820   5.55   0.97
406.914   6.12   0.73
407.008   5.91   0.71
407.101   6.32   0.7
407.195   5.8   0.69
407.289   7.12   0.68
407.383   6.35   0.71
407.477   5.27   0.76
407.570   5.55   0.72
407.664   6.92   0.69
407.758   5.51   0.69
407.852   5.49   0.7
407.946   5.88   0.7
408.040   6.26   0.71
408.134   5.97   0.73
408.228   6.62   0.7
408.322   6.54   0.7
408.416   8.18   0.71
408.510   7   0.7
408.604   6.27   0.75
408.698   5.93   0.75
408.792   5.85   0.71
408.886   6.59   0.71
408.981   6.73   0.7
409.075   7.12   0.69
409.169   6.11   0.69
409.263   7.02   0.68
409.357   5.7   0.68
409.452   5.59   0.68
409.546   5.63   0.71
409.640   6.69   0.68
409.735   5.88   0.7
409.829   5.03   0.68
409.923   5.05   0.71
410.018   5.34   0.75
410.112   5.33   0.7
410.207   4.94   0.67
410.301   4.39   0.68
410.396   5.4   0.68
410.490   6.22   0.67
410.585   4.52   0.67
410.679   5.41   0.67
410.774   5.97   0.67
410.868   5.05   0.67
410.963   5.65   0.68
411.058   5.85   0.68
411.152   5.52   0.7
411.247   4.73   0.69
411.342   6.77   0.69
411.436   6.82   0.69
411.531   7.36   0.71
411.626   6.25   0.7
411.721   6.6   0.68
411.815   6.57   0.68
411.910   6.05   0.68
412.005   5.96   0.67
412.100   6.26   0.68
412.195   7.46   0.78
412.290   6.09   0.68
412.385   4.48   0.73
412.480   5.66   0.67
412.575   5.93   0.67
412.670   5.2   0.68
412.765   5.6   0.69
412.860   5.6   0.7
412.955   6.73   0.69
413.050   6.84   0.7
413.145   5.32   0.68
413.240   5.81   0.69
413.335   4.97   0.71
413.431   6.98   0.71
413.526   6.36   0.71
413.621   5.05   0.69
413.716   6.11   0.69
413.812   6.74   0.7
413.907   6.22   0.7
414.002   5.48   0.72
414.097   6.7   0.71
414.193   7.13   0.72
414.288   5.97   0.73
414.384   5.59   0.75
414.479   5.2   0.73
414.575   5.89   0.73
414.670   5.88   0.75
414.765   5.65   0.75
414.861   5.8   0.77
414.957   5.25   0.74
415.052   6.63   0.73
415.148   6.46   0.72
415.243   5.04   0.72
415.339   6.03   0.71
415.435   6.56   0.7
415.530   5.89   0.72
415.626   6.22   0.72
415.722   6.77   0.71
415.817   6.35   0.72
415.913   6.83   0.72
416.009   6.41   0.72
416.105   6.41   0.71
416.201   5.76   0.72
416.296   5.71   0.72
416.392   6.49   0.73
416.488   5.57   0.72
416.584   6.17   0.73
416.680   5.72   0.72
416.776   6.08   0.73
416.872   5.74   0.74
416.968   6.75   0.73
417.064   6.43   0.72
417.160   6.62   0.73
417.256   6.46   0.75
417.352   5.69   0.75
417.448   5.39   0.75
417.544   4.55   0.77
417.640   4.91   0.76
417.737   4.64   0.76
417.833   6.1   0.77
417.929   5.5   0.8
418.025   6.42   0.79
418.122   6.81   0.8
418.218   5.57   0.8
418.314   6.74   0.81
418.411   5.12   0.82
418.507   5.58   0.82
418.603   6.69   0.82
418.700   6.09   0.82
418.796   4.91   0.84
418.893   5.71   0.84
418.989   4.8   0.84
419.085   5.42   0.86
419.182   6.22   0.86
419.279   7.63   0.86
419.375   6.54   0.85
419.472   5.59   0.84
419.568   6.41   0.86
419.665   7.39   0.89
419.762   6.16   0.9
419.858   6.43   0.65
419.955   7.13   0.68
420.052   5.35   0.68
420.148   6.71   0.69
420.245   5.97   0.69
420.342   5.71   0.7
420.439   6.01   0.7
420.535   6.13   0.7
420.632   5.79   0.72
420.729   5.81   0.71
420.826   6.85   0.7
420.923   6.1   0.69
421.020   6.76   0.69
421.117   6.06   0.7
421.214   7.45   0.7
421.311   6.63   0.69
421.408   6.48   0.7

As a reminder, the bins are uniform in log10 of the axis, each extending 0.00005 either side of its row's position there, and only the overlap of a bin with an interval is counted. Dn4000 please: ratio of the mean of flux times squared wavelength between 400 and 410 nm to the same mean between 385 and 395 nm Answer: 1.71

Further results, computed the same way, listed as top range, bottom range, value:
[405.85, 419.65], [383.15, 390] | 1.86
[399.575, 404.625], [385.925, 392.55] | 1.61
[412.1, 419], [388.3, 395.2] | 1.74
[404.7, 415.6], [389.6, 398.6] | 1.64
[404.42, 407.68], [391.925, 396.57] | 1.71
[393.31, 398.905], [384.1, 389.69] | 1.09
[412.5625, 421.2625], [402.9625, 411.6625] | 1.06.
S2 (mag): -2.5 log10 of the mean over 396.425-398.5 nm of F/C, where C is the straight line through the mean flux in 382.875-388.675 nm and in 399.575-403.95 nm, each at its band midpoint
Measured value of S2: 0.42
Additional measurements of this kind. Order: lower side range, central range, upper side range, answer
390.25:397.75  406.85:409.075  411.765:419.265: -0.21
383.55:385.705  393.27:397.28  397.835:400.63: 0.39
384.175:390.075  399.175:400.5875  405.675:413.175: -0.18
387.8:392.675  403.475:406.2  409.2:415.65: -0.18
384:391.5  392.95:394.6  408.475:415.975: 0.45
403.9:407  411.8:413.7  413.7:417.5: 0.02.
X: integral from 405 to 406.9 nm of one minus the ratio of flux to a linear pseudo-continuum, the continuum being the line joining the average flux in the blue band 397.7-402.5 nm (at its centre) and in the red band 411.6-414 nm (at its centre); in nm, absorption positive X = 0.08 nm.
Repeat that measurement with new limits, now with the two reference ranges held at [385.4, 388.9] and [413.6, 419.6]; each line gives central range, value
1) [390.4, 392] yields -0.228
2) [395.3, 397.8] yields 0.554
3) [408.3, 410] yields -0.258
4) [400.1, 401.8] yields -0.420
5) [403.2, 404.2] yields -0.258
